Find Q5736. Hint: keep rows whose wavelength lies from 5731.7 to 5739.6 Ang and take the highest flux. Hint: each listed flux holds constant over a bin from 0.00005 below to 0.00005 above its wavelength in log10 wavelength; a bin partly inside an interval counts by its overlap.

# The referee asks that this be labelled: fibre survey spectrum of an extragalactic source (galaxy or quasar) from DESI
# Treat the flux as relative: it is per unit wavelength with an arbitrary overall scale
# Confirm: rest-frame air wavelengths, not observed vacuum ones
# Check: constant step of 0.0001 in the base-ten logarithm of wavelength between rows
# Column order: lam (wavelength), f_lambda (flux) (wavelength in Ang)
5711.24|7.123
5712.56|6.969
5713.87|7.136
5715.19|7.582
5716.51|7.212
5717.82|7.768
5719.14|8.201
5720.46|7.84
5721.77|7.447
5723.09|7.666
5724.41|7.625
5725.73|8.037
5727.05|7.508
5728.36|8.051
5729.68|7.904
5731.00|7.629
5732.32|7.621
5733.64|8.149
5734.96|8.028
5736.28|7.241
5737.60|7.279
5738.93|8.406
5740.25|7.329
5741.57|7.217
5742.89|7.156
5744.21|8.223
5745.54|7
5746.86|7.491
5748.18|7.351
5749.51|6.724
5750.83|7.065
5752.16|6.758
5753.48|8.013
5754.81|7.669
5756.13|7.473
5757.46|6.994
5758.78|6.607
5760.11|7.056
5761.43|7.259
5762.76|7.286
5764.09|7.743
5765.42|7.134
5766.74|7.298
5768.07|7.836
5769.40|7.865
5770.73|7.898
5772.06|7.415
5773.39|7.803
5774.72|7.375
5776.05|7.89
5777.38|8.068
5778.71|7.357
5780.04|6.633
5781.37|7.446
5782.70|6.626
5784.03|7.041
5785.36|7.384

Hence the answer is 8.406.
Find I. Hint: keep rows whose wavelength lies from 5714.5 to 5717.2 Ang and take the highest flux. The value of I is 7.582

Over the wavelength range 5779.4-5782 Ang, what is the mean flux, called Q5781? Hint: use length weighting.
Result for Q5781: 7.04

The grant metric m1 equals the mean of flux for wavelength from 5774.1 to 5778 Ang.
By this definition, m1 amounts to 7.78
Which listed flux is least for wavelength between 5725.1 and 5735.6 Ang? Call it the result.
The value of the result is 7.508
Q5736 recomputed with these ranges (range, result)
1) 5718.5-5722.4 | 8.201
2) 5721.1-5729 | 8.051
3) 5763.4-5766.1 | 7.743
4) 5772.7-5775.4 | 7.803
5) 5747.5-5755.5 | 8.013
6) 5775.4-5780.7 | 8.068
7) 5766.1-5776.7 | 7.898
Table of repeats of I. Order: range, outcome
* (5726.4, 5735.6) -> 8.149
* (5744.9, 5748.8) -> 7.491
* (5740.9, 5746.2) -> 8.223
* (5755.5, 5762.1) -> 7.473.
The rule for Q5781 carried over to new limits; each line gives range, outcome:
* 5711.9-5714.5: 7.06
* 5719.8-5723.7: 7.66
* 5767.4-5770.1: 7.84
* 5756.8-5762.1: 6.99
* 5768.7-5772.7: 7.72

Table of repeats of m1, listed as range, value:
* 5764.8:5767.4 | 7.24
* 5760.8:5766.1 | 7.35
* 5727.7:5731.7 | 7.87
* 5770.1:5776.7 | 7.67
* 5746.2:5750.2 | 7.19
